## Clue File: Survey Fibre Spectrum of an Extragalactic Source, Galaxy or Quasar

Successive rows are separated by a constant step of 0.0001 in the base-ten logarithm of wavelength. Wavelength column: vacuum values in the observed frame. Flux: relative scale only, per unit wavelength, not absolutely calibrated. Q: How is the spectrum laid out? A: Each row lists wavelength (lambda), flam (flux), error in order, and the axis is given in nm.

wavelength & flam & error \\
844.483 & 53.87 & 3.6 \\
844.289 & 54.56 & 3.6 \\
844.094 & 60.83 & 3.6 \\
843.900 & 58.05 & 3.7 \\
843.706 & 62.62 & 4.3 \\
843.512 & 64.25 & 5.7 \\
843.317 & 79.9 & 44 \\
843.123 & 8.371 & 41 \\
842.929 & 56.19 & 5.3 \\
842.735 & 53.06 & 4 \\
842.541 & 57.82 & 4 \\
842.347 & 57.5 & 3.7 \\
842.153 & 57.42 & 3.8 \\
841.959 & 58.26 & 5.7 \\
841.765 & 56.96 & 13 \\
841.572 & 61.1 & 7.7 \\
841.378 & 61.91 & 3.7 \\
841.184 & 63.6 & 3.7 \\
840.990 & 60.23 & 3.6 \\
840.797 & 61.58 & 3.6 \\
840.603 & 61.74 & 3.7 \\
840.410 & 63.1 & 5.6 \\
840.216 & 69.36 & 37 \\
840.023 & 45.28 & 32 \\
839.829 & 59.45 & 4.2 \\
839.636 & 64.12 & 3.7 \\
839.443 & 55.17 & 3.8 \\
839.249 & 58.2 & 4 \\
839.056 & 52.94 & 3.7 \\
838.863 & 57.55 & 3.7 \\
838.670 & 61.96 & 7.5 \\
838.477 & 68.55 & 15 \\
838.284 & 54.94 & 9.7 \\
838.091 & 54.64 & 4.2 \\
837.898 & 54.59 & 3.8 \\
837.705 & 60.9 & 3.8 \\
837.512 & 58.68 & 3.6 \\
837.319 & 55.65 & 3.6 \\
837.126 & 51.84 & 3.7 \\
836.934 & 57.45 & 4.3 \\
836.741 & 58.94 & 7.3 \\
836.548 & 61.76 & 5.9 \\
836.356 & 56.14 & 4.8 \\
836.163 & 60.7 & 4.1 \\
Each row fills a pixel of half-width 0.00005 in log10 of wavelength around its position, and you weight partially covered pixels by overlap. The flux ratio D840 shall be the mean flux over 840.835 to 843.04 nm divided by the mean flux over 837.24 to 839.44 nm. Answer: 1.01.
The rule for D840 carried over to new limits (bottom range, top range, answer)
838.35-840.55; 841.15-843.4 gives 0.93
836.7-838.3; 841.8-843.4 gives 0.95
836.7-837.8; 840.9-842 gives 1.06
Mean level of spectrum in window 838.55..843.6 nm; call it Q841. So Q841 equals 58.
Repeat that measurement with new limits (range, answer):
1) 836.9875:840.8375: 58.5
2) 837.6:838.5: 57.9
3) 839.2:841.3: 60.2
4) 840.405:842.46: 60.2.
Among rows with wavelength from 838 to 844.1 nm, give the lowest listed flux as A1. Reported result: 8.371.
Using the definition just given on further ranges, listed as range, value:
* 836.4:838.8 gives 51.84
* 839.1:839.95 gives 55.17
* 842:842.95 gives 53.06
